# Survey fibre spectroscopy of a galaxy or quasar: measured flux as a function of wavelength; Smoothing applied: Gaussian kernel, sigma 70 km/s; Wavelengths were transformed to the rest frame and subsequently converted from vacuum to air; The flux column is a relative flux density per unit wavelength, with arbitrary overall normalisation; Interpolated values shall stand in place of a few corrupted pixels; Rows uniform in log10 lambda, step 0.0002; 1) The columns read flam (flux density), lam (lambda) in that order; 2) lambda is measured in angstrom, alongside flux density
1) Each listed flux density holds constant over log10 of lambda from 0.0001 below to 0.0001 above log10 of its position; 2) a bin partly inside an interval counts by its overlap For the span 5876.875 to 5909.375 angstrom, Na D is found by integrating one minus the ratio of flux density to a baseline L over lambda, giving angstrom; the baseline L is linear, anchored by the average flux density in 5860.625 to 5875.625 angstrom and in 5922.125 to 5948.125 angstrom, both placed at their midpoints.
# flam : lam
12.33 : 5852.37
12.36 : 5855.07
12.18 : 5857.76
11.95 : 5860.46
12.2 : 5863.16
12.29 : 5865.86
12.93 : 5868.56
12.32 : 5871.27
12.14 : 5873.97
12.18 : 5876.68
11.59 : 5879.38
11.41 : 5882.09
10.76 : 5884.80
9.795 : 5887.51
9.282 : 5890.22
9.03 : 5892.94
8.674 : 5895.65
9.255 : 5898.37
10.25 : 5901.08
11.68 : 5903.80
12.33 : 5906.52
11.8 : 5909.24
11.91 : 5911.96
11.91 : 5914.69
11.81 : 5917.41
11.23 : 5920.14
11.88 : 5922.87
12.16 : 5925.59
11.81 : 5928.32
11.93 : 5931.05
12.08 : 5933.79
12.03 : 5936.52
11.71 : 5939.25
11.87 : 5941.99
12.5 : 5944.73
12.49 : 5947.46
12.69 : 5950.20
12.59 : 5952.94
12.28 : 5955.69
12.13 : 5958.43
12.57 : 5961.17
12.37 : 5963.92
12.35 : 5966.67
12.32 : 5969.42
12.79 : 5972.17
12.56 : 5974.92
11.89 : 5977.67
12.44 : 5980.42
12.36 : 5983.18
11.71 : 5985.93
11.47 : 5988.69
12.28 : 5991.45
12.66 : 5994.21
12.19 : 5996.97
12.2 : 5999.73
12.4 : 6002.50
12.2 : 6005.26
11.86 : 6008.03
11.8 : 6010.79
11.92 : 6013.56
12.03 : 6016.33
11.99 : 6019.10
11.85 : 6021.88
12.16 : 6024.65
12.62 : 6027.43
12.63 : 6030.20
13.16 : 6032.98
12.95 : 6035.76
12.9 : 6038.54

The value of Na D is 4.59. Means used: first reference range 12.3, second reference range 12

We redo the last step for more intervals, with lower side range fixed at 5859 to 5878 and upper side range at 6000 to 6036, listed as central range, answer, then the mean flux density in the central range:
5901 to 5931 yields 1.21 angstrom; 11.8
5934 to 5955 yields 0.01 angstrom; 12.3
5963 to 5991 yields 0.08 angstrom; 12.2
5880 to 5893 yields 2.15 angstrom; 10.2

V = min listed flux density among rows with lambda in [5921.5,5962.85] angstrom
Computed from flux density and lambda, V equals 11.71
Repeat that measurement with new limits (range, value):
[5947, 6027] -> 11.47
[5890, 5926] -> 8.674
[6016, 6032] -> 11.85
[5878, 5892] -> 9.282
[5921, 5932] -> 11.81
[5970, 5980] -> 11.89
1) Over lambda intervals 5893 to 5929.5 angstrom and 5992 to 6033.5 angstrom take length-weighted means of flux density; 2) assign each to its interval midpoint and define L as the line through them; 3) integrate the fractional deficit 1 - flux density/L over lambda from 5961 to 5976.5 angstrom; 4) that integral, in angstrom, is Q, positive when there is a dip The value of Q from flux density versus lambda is -0.92 angstrom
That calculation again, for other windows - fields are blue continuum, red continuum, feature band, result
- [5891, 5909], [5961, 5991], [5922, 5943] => -1.6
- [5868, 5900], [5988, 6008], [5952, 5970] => -1.0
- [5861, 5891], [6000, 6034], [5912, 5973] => -1.4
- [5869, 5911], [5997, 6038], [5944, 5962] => -1.4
